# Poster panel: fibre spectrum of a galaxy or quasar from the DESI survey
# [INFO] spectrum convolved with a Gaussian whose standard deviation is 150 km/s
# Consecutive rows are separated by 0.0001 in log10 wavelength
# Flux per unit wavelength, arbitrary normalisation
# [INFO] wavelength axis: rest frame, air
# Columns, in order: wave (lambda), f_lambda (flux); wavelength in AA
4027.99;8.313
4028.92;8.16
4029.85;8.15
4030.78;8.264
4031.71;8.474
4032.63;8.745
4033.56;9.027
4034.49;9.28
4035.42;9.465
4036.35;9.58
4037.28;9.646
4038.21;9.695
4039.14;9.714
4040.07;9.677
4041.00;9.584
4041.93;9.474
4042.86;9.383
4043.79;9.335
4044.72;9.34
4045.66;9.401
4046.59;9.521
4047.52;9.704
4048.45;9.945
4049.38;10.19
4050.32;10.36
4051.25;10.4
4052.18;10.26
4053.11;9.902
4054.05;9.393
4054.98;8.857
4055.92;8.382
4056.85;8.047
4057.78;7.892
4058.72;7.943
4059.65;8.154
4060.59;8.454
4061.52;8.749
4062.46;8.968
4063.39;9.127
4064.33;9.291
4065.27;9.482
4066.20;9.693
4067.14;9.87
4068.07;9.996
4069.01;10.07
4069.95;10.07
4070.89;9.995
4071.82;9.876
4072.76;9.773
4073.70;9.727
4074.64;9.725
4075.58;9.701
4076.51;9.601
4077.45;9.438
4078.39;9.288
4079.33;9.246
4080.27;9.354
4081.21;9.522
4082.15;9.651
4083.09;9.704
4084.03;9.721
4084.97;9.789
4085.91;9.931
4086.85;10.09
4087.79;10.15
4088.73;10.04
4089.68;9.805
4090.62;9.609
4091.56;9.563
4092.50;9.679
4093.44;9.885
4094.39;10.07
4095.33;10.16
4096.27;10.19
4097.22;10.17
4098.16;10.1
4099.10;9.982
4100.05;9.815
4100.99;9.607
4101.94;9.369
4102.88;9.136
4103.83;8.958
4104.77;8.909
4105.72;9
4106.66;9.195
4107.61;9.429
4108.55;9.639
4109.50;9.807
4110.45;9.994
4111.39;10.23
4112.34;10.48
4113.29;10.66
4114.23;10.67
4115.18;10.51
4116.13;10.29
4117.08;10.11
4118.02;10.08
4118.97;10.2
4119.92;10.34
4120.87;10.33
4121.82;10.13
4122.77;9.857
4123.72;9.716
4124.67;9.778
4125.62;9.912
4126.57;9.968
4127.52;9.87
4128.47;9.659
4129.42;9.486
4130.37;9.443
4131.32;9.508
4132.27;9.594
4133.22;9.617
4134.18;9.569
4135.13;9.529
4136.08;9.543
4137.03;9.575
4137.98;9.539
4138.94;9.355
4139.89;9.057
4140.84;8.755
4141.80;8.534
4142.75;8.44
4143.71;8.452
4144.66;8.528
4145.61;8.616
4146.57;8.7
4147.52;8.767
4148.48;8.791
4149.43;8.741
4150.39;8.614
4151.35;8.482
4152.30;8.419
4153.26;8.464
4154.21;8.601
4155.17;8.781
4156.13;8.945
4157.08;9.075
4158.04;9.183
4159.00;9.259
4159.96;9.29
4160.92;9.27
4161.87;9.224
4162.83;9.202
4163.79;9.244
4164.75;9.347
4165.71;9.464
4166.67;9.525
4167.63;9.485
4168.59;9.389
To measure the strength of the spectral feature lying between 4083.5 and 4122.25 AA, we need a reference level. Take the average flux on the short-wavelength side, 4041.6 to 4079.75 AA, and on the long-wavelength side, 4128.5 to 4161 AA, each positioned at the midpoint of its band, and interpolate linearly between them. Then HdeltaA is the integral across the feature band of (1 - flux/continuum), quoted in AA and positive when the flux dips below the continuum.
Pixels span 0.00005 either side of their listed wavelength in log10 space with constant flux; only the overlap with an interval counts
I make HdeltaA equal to -2.9 AA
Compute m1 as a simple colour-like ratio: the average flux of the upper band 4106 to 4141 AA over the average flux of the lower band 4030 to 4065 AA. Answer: 1.07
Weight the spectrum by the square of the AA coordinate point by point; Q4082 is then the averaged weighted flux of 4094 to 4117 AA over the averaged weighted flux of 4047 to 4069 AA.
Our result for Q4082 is 1.09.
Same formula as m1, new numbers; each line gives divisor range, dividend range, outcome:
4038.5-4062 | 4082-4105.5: 1.05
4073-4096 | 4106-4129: 1.03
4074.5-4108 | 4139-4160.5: 0.91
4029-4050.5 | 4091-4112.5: 1.04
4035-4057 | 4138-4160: 0.92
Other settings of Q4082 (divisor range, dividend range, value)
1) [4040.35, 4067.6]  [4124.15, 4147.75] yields 1.04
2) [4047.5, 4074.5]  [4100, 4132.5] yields 1.07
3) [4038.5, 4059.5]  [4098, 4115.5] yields 1.07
